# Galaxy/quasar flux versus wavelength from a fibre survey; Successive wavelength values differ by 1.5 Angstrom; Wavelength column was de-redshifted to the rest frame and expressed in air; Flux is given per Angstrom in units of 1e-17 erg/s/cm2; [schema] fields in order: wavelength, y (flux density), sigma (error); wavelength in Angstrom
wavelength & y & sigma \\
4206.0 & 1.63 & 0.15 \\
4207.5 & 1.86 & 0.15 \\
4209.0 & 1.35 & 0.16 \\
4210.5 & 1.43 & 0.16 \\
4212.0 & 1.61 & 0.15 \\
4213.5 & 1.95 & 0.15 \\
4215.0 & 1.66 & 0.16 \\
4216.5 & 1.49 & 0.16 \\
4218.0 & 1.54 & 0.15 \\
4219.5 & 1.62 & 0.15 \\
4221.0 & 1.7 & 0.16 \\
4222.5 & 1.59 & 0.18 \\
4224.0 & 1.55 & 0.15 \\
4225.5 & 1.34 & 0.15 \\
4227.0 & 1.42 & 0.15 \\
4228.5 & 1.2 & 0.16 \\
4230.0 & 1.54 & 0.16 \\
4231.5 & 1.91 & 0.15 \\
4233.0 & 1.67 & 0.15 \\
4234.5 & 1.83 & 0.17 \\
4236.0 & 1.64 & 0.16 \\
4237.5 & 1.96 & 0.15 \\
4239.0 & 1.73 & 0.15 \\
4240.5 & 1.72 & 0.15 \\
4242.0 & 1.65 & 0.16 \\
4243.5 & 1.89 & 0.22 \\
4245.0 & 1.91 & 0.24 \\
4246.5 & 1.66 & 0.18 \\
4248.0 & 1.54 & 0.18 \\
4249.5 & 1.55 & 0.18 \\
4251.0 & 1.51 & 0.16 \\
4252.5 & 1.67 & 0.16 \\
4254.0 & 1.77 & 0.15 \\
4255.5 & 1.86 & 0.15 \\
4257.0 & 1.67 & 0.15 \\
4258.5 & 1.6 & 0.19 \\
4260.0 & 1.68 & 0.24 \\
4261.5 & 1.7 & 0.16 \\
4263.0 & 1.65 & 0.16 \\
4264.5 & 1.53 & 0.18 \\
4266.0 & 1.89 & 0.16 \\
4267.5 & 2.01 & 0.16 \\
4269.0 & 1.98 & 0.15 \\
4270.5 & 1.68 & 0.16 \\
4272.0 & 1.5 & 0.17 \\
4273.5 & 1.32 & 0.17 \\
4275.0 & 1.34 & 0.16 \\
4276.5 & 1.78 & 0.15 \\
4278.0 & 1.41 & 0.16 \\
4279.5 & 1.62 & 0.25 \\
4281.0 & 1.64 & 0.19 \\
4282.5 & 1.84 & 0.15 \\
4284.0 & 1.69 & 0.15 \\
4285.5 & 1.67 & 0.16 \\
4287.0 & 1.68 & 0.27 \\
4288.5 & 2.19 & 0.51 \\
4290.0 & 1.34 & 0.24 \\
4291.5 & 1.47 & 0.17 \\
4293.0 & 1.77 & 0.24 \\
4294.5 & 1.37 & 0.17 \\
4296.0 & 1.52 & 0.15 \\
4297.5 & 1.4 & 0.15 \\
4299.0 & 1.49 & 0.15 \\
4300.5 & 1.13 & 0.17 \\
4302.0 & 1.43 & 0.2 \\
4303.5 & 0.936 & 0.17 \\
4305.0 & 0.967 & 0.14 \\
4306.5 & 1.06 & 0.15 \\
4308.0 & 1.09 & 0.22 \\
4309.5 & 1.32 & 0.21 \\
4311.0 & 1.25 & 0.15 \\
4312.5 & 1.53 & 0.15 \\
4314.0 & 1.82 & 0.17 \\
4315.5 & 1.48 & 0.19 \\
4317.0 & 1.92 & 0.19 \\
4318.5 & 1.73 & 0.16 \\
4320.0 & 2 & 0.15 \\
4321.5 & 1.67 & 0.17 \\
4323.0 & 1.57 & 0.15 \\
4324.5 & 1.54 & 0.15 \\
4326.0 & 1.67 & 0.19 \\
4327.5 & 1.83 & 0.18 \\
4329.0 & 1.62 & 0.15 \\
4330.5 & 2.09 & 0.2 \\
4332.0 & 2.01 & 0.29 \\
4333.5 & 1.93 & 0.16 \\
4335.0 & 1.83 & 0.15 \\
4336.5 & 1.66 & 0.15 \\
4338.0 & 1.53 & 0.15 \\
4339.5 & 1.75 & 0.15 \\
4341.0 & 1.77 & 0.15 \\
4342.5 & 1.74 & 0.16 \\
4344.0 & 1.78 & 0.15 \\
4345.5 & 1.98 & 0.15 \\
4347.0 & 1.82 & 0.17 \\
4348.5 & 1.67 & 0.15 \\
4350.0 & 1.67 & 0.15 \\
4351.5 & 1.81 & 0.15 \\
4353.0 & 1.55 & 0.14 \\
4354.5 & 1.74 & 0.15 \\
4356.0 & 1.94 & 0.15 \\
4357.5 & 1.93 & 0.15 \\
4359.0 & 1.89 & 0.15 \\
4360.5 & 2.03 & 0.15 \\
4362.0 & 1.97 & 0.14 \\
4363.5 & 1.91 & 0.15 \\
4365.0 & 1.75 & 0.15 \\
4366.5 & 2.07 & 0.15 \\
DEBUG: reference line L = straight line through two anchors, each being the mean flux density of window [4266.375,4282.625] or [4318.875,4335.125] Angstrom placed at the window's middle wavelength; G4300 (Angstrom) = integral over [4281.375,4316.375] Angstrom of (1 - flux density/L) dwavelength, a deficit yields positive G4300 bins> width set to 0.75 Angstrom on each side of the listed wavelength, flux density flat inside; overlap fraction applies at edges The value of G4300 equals 5.2 Angstrom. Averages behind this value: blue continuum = 1.65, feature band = 1.46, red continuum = 1.79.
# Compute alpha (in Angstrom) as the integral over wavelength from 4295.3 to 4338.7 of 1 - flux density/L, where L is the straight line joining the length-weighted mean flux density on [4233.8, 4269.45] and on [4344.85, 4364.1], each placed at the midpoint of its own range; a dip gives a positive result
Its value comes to 6.0 Angstrom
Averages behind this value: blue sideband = 1.73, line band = 1.55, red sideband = 1.84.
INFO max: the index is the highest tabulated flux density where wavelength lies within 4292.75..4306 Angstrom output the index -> 1.77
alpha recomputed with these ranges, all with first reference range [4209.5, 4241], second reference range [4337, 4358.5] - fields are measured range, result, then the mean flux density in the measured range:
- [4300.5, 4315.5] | 3.9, 1.27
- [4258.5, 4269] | -0.5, 1.75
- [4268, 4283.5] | 0.6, 1.62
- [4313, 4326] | 0.2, 1.71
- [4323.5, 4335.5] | -0.5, 1.81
